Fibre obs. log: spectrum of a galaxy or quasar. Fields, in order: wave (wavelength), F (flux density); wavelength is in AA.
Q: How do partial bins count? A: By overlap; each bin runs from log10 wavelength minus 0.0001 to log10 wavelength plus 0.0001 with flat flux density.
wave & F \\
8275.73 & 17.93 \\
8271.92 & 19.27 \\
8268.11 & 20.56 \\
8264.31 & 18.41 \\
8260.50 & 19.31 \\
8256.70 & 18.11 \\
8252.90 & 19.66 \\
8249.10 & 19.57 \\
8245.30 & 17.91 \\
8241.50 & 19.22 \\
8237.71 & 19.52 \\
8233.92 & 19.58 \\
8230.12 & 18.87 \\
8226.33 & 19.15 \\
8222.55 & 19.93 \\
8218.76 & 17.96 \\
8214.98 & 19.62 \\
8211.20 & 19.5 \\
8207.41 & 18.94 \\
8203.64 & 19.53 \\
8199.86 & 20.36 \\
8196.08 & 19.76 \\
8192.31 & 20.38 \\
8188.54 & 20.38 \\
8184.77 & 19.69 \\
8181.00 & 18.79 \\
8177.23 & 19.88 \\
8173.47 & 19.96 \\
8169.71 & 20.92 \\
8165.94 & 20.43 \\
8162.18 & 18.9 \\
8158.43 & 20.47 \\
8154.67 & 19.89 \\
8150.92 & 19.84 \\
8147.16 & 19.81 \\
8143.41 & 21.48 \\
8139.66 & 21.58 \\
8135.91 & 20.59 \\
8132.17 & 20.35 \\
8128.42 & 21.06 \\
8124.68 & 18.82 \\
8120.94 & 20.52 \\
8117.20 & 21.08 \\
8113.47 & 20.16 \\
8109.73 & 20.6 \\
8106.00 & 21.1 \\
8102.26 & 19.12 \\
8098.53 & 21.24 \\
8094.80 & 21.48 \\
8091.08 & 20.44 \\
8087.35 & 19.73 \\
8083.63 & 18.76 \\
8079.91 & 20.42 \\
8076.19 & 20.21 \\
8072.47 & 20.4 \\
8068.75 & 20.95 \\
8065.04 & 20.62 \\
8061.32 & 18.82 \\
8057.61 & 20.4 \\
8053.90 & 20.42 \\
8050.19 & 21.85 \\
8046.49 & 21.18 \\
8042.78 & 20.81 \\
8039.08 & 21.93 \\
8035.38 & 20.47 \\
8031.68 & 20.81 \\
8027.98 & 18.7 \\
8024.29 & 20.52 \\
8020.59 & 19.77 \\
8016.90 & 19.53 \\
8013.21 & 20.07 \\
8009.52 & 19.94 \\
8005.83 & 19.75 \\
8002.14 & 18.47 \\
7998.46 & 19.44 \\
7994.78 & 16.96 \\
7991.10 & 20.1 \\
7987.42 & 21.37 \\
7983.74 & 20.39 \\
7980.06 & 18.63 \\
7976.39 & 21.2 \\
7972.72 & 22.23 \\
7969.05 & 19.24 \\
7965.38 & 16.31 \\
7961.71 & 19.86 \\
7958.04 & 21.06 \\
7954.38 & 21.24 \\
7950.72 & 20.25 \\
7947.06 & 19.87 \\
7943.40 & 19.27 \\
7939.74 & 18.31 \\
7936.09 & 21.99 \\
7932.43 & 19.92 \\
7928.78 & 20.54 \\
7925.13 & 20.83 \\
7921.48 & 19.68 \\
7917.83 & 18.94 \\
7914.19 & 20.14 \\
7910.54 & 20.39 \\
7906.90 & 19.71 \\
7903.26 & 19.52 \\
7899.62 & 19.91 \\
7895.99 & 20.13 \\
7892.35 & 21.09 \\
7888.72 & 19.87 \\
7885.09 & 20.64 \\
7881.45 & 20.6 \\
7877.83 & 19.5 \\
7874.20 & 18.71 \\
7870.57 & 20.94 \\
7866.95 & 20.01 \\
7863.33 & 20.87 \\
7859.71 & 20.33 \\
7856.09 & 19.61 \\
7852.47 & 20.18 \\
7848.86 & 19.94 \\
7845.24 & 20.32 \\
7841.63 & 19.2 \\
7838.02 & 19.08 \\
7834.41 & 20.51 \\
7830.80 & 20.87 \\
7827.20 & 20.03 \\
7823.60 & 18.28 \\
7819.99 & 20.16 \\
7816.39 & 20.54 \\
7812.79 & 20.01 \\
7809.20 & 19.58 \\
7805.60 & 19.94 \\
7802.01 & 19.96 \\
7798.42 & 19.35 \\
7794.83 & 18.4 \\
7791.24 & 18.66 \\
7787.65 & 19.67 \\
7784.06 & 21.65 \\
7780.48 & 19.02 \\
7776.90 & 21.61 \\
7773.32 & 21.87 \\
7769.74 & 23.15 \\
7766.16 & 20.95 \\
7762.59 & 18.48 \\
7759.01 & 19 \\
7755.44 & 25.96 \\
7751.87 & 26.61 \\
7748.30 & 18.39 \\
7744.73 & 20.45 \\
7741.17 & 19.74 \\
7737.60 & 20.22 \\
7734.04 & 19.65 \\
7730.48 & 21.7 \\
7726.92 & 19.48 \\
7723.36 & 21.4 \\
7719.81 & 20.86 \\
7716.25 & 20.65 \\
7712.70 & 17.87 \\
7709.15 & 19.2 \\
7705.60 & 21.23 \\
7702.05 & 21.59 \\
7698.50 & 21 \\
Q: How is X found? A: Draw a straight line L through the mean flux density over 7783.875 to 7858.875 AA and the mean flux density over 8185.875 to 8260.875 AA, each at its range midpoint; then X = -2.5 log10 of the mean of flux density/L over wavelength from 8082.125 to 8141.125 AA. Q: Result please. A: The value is -0.05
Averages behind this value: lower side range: 19.8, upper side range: 19.4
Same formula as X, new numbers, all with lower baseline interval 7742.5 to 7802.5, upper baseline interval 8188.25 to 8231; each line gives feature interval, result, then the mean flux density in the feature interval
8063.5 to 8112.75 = -0.03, 20.4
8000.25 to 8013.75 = 0.03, 19.5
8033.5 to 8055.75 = -0.06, 21.1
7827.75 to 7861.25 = 0.03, 20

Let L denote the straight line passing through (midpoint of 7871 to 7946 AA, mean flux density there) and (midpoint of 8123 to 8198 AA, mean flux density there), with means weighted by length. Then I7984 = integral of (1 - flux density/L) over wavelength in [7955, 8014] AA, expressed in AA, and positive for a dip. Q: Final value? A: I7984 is 1.0 AA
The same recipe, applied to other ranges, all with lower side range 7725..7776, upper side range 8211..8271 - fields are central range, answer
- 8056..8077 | -0.4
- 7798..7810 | 0.7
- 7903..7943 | 0.9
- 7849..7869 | 0.5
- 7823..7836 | 0.5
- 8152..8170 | -0.5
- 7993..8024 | 1.2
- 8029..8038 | -0.3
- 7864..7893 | 0.6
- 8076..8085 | 0.0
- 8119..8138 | -0.6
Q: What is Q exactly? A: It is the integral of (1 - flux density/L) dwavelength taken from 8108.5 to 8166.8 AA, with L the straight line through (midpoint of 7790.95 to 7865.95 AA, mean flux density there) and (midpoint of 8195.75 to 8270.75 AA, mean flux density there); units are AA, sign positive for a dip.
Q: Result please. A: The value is -2.9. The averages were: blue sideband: 19.8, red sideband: 19.3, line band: 20.3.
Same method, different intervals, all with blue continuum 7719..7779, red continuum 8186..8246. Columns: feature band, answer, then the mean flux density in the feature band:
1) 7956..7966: 0.4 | 19.5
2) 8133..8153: -0.9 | 20.6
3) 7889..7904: 0.3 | 20.2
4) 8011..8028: 0.3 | 19.8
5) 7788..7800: 1.2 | 18.9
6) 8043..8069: -0.7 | 20.6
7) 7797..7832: 1.8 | 19.9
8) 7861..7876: 0.4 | 20.1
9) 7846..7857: 0.4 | 20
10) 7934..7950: 0.4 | 19.9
